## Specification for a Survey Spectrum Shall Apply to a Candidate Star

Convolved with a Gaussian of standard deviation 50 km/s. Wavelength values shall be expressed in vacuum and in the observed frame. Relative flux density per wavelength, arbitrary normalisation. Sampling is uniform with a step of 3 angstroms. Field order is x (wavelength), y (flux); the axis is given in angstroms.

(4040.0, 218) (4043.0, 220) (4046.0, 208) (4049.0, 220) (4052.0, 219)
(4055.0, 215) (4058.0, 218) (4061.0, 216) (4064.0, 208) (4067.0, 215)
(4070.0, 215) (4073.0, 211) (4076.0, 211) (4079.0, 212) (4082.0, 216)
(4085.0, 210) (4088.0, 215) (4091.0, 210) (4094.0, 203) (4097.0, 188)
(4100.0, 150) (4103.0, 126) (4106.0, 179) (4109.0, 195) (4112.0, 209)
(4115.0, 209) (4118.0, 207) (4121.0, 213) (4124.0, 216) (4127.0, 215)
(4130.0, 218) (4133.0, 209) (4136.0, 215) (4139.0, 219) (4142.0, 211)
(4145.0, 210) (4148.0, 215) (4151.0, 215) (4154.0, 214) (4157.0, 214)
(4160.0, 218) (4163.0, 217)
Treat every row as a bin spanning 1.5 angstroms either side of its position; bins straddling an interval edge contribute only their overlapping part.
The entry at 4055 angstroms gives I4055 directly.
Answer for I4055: 215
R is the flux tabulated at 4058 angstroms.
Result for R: 218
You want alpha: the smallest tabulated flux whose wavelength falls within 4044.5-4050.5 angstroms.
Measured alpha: 208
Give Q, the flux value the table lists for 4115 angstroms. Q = 209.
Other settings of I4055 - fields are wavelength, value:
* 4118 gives 207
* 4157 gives 214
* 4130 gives 218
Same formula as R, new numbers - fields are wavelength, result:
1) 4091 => 210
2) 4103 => 126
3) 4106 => 179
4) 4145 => 210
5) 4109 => 195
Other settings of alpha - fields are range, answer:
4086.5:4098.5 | 188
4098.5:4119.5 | 126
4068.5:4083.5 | 211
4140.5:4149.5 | 210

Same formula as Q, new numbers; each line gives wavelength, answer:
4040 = 218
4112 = 209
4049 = 220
